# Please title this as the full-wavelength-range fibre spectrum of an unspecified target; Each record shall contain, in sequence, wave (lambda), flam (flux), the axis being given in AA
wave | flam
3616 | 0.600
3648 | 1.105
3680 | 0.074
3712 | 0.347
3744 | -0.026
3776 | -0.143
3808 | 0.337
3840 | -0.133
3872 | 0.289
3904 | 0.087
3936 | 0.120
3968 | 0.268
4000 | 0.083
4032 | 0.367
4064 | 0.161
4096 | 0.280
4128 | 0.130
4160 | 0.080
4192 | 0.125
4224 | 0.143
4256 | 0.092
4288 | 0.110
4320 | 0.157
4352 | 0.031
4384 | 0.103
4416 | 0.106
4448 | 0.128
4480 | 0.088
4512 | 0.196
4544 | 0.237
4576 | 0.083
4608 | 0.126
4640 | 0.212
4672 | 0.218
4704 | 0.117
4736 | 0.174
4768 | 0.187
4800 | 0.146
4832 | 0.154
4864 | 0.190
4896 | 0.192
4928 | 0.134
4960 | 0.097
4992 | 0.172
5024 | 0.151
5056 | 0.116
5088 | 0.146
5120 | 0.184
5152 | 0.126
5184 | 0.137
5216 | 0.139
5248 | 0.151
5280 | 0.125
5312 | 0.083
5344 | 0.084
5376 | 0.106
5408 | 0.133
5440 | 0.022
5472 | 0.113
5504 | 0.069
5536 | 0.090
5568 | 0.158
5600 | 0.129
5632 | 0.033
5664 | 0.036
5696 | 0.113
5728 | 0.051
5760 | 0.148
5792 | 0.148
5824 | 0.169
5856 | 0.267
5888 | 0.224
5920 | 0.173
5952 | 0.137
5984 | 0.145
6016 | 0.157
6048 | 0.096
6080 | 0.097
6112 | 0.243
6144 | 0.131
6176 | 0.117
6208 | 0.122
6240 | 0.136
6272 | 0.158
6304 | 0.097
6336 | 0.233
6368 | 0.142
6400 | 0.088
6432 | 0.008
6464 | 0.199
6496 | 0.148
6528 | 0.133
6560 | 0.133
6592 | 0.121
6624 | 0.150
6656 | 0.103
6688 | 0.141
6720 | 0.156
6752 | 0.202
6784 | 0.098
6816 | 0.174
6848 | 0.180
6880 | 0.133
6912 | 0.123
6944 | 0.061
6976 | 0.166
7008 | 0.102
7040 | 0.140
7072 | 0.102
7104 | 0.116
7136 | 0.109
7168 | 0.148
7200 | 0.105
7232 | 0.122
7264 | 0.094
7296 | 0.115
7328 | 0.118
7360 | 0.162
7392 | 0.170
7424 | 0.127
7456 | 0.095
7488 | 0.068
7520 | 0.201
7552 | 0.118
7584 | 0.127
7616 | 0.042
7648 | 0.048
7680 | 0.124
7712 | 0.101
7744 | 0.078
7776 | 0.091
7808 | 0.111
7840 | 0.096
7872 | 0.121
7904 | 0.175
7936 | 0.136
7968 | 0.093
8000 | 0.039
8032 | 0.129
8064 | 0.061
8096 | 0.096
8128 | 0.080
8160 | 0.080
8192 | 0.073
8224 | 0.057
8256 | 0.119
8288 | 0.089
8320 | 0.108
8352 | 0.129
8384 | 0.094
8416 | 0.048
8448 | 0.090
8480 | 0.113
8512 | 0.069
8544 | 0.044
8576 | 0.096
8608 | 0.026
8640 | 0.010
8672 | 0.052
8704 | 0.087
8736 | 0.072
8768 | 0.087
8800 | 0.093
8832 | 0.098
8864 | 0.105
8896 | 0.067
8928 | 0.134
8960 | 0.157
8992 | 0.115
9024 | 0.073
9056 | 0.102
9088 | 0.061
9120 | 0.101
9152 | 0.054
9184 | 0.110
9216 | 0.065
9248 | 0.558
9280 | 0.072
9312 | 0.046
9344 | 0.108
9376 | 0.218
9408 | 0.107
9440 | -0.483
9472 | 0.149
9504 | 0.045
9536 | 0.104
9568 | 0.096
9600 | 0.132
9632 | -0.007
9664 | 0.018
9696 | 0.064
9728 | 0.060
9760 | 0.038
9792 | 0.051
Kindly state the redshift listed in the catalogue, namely 1.48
